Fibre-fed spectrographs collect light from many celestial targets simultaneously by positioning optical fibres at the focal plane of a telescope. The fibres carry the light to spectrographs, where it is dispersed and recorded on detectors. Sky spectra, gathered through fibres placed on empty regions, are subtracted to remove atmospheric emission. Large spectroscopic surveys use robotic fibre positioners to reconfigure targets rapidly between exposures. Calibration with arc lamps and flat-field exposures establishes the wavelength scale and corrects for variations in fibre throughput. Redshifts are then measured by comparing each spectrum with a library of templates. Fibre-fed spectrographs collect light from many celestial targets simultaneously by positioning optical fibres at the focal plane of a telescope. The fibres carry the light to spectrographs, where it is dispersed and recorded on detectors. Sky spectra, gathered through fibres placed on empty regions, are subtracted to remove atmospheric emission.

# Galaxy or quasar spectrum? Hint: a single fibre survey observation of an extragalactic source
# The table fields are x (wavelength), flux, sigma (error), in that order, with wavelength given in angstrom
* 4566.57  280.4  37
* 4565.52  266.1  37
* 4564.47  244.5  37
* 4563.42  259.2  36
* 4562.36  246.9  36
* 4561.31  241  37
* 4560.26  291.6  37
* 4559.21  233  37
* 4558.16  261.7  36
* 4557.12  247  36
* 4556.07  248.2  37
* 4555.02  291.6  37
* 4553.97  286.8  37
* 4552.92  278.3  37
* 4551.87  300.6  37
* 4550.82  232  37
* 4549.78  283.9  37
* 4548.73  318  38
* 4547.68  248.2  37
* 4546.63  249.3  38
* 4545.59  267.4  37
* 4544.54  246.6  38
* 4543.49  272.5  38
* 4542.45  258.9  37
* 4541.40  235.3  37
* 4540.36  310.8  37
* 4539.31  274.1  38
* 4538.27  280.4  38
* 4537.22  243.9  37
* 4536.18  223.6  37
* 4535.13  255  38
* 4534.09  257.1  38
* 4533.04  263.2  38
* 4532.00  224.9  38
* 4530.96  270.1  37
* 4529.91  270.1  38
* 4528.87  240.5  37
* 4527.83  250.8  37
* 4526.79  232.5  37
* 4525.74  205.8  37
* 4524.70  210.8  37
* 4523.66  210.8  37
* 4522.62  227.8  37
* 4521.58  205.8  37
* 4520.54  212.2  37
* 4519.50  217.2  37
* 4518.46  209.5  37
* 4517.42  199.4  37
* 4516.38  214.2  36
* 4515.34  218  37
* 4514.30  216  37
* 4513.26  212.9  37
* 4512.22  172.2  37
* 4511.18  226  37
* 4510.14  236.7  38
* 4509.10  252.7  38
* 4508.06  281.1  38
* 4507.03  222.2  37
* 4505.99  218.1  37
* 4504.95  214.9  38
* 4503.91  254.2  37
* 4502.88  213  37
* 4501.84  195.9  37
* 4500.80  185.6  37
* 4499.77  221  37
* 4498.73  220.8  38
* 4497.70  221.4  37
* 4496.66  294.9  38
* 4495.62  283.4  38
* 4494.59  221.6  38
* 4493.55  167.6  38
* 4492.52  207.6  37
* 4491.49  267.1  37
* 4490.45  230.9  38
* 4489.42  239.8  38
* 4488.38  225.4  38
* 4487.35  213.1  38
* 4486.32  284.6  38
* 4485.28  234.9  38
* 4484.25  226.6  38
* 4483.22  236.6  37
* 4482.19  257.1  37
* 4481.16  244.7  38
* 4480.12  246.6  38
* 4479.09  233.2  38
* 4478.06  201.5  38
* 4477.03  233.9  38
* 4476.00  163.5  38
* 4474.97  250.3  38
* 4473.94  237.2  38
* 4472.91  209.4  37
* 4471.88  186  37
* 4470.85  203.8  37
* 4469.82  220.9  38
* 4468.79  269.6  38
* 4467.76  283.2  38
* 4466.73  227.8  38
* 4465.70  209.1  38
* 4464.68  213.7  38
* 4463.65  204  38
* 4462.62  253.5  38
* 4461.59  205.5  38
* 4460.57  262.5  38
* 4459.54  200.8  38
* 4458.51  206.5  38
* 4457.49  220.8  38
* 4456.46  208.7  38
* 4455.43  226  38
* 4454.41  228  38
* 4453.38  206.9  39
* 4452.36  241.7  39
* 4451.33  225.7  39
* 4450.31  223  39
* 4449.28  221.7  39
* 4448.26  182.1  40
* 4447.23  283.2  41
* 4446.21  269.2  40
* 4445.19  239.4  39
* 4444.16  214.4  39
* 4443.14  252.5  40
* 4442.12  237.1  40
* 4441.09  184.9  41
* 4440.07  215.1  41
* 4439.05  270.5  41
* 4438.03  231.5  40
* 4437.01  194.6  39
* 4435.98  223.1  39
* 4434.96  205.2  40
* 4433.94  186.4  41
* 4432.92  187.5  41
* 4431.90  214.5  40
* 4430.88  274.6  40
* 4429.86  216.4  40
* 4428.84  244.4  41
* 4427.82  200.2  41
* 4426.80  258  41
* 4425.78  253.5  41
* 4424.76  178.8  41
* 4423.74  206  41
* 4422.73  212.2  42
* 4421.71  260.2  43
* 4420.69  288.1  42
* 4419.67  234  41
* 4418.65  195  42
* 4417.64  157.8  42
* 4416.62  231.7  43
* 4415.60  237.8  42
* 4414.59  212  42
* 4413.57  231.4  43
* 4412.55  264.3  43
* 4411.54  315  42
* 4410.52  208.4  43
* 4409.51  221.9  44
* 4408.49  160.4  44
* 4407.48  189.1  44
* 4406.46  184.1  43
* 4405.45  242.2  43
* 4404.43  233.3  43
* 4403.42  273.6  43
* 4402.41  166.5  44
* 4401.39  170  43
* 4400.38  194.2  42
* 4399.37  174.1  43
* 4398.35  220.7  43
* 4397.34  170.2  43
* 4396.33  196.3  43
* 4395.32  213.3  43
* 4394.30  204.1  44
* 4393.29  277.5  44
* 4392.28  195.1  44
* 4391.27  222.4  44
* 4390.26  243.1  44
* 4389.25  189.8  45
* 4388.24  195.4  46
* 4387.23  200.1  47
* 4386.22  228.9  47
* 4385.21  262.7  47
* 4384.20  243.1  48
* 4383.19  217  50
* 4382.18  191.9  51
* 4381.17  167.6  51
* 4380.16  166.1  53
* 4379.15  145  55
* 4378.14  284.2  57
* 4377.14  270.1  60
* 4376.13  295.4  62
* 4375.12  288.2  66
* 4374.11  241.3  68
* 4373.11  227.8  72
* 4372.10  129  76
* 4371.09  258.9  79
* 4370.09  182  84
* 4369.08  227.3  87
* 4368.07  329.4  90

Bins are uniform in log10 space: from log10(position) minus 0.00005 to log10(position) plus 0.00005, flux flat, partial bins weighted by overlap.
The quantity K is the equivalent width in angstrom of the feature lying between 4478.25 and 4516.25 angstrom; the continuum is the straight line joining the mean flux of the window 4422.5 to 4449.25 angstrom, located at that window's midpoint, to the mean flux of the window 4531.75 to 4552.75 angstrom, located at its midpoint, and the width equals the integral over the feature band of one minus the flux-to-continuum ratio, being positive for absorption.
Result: 2.5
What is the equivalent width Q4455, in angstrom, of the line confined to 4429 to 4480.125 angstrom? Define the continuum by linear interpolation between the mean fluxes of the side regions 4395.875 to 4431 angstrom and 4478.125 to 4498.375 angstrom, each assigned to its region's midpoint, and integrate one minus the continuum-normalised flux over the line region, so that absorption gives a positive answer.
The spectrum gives 1.14 angstrom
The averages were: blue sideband 219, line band 224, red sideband 238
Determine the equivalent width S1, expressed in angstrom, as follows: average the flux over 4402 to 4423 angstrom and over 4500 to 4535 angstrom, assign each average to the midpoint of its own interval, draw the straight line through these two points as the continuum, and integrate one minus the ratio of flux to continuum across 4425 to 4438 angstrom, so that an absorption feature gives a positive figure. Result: 0.2 angstrom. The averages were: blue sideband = 225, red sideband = 226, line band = 221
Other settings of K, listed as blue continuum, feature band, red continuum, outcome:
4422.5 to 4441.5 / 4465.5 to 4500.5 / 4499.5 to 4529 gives -1.9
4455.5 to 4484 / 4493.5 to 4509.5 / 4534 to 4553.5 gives 0.8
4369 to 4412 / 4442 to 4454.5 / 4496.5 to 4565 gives -0.3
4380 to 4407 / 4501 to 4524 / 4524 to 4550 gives 2.6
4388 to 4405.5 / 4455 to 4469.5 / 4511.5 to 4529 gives -1.1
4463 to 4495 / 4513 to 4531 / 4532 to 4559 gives 2.1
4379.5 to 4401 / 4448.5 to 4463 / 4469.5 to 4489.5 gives 0.0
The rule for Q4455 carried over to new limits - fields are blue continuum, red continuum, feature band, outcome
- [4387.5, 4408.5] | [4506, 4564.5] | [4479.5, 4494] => -0.2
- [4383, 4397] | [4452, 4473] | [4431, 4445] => 0.2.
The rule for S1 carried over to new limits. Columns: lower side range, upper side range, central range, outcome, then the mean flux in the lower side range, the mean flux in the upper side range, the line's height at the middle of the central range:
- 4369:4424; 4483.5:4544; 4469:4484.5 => 0.32 angstrom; 219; 234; 229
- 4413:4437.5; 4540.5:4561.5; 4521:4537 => 1.33 angstrom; 221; 266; 258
